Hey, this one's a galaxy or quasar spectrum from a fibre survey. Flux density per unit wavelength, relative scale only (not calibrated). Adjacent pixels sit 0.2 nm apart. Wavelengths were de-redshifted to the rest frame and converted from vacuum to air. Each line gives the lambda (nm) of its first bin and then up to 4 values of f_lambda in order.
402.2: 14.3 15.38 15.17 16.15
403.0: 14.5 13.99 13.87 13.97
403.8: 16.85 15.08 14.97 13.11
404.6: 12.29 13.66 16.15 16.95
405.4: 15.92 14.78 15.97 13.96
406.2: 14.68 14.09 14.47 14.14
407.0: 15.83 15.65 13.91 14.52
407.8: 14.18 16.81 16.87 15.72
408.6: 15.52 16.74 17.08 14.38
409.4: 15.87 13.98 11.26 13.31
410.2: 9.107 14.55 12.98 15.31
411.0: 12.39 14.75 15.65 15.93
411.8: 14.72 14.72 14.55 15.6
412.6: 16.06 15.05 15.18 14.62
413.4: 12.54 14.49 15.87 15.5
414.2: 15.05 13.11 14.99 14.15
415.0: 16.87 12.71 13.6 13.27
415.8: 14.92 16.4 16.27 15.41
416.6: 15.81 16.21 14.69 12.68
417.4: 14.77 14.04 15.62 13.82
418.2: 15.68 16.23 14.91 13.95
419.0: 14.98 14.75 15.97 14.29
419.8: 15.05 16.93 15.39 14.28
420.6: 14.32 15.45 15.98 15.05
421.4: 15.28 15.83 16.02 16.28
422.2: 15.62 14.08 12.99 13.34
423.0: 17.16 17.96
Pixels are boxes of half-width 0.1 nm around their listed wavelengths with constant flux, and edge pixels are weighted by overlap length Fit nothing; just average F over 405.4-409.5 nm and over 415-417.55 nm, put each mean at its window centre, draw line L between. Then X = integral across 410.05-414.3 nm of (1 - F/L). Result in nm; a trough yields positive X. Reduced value 0.15 nm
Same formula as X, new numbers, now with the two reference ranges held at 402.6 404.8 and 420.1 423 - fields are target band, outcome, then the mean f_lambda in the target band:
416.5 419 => 0.01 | 14.9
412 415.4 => 0.02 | 14.7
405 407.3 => -0.10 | 15.2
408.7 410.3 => 0.08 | 14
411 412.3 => -0.01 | 14.8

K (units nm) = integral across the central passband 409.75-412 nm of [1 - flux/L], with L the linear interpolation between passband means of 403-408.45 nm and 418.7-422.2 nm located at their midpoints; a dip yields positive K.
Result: 0.19 nm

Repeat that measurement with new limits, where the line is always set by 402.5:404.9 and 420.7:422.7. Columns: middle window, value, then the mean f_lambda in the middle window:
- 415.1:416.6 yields 0.027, 14.7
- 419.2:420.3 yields -0.021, 15.5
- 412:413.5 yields 0.007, 14.8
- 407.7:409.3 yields -0.135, 15.9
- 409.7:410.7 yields 0.170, 12.2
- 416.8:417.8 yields 0.043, 14.4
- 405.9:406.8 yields 0.019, 14.3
